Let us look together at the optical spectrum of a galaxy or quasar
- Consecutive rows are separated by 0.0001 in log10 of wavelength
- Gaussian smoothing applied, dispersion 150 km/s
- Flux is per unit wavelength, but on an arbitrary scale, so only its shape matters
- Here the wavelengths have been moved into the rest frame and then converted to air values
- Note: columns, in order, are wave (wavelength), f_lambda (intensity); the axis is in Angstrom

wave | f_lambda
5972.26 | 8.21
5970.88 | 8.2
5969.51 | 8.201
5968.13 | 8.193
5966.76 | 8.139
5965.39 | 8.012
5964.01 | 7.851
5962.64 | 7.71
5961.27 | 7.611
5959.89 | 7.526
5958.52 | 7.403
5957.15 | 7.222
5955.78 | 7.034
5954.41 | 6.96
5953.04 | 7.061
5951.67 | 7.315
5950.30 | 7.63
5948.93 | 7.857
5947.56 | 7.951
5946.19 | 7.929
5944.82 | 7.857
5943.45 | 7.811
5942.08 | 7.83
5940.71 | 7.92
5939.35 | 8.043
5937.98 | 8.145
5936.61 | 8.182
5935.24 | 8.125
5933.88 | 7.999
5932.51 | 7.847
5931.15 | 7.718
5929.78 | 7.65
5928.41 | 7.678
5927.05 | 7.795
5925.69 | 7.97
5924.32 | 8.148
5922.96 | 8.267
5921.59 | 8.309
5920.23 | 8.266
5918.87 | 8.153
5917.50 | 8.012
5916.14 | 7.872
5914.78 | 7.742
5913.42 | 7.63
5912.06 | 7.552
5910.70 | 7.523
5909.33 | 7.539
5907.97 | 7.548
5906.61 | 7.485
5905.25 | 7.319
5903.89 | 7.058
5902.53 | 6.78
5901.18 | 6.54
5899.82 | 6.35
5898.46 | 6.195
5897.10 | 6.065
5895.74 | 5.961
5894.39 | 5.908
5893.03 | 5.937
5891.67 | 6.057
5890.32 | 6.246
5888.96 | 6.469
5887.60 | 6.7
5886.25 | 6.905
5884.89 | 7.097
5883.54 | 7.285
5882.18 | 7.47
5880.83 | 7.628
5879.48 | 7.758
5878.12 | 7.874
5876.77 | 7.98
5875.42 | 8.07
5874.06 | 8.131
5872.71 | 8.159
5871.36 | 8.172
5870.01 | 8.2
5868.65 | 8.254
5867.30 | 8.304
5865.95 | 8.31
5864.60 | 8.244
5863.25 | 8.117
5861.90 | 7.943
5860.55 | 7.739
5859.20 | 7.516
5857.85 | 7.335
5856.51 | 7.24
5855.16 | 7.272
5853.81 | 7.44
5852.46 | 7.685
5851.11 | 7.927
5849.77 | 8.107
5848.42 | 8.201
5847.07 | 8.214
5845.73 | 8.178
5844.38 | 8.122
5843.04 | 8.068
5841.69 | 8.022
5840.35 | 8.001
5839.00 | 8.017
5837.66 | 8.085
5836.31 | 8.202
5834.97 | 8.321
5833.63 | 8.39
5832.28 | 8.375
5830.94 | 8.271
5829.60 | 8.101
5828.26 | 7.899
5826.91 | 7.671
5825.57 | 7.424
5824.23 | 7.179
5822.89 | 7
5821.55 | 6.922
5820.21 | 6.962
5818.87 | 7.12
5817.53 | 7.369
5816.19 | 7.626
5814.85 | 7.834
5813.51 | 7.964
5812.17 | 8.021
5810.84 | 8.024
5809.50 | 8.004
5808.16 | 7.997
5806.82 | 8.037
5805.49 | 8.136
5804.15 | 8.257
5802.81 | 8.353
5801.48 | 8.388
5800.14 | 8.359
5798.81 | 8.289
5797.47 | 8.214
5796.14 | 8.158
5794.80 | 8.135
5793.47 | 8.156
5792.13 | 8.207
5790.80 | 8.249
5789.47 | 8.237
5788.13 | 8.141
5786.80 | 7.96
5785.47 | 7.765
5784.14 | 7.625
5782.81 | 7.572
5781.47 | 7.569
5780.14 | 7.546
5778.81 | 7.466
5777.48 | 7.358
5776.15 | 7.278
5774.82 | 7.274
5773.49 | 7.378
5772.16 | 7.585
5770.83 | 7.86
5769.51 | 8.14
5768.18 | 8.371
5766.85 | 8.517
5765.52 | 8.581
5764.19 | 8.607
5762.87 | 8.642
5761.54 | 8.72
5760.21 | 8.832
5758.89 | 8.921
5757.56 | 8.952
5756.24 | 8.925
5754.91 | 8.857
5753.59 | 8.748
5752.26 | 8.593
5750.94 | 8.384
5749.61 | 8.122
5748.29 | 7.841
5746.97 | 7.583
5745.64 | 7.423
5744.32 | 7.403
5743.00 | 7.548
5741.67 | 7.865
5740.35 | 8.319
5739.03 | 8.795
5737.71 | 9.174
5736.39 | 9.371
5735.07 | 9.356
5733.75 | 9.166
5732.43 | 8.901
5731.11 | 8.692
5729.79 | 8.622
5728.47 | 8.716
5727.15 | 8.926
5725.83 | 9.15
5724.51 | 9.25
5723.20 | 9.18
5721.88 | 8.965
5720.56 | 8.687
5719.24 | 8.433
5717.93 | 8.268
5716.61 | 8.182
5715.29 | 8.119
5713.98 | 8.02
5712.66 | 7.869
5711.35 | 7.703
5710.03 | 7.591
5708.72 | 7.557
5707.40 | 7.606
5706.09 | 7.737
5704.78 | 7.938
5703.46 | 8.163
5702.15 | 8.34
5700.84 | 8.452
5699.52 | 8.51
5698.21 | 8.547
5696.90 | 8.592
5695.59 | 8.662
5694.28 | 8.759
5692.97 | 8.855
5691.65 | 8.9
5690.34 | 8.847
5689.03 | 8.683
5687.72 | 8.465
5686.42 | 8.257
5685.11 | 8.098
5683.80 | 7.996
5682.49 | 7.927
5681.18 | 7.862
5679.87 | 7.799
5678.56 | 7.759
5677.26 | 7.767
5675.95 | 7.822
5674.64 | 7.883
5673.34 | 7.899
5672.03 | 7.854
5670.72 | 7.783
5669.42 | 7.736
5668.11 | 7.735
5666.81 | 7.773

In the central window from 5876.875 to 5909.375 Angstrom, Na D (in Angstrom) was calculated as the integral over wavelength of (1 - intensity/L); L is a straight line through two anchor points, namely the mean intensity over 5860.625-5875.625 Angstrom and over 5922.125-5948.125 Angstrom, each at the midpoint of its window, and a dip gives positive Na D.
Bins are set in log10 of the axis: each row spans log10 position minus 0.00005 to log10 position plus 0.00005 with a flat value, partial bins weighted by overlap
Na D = 4.9 Angstrom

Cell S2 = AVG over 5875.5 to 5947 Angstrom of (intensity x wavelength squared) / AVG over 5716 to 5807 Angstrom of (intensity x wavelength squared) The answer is 0.94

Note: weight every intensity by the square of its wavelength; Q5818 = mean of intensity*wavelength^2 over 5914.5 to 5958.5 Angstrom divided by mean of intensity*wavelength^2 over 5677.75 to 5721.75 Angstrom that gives 1.03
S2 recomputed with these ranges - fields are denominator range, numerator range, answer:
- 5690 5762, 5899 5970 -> 0.98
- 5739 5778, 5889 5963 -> 0.96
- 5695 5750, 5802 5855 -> 0.98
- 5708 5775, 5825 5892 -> 0.96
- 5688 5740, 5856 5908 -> 0.90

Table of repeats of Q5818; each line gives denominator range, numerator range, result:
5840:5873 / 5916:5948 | 1.03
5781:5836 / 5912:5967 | 1.03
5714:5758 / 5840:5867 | 0.96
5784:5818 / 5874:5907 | 0.88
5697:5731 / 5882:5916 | 0.88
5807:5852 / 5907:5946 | 1.04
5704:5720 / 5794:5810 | 1.07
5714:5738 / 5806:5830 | 0.89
